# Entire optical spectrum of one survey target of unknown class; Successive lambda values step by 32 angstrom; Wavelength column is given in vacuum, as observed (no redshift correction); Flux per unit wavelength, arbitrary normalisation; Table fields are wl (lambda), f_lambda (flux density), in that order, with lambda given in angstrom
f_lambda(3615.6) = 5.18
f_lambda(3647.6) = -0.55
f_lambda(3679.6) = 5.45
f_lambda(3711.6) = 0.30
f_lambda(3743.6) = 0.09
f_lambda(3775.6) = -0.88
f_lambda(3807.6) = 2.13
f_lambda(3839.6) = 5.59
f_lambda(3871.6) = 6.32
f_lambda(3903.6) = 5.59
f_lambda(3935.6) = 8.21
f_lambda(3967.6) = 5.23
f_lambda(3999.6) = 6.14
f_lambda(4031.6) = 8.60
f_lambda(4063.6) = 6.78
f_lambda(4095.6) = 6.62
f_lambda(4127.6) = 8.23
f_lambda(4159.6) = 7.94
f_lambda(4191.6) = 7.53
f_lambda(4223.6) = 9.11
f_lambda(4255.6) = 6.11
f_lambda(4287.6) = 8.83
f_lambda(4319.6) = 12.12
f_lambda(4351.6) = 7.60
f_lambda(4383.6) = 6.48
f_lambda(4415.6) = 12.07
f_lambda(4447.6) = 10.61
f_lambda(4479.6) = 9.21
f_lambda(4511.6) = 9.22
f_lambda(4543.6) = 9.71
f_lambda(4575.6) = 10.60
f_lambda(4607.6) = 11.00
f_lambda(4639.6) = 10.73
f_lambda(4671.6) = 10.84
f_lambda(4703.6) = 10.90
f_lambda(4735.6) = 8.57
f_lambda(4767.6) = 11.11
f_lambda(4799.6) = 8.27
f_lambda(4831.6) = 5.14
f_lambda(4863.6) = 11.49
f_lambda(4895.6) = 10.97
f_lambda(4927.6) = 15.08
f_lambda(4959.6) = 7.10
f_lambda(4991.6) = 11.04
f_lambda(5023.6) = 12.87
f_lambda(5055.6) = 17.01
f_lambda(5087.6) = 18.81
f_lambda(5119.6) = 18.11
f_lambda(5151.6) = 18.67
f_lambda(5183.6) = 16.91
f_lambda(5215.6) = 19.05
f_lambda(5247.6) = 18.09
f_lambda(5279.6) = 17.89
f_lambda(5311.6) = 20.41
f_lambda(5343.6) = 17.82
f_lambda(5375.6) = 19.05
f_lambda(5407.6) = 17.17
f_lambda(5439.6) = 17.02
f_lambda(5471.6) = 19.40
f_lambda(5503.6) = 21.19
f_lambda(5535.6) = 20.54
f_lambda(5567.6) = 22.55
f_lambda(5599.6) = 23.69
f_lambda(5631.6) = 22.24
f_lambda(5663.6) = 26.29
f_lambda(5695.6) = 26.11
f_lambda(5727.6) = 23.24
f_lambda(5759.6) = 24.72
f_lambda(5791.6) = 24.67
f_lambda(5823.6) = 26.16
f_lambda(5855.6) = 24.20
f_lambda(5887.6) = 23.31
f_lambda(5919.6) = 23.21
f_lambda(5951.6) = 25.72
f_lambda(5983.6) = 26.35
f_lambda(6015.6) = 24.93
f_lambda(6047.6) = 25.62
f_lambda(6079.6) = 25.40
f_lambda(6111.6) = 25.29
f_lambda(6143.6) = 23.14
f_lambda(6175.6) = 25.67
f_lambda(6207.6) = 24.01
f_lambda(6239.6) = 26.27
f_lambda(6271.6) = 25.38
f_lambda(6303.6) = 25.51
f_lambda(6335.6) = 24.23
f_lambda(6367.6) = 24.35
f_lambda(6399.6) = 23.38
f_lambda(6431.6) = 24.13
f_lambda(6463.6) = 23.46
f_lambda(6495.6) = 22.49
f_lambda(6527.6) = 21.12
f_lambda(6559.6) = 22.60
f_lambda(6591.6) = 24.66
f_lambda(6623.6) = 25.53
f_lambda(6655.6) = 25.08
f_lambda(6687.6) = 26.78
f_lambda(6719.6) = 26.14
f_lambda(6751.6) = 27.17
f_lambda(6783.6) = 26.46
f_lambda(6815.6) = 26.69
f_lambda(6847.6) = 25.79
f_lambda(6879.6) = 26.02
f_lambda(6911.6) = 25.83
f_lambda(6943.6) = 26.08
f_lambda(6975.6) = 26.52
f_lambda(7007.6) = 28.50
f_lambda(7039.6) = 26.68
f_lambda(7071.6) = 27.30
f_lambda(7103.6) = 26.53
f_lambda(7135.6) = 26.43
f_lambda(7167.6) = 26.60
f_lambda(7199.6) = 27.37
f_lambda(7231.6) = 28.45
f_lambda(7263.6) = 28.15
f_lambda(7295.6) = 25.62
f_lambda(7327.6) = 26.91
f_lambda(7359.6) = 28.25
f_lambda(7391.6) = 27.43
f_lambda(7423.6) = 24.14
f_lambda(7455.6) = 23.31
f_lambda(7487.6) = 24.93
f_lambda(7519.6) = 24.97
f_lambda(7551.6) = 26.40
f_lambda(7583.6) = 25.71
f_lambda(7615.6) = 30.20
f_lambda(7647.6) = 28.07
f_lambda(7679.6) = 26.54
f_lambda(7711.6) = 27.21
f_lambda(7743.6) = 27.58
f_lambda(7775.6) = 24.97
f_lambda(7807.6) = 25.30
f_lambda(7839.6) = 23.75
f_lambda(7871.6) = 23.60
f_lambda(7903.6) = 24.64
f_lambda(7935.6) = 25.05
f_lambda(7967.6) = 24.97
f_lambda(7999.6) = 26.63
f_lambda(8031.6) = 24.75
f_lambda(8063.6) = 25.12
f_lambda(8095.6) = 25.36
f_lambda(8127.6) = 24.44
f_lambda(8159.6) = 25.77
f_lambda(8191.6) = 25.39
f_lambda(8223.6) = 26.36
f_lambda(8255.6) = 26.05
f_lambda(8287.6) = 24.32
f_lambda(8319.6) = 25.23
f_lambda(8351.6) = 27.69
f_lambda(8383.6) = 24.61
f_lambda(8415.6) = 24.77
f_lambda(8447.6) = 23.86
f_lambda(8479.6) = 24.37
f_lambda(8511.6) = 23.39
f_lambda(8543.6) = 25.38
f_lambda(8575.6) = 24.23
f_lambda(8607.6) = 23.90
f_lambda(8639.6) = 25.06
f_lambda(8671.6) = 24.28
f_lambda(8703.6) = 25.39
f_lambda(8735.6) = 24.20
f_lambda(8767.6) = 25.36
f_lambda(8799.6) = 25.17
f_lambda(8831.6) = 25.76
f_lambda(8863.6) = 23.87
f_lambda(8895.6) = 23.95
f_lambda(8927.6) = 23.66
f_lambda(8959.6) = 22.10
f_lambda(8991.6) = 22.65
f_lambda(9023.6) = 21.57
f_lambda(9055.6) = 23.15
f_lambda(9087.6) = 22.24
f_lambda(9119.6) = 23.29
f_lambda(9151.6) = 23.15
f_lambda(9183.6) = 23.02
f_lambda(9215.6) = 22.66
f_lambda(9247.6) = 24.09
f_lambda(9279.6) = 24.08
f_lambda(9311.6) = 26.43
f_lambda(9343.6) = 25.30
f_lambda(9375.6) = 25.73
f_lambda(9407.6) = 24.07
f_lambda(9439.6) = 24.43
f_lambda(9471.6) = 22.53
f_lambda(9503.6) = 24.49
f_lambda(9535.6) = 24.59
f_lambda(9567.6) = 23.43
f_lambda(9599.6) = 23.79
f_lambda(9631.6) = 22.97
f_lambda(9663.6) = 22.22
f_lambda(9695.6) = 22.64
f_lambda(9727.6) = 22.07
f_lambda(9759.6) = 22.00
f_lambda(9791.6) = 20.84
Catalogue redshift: 0.26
